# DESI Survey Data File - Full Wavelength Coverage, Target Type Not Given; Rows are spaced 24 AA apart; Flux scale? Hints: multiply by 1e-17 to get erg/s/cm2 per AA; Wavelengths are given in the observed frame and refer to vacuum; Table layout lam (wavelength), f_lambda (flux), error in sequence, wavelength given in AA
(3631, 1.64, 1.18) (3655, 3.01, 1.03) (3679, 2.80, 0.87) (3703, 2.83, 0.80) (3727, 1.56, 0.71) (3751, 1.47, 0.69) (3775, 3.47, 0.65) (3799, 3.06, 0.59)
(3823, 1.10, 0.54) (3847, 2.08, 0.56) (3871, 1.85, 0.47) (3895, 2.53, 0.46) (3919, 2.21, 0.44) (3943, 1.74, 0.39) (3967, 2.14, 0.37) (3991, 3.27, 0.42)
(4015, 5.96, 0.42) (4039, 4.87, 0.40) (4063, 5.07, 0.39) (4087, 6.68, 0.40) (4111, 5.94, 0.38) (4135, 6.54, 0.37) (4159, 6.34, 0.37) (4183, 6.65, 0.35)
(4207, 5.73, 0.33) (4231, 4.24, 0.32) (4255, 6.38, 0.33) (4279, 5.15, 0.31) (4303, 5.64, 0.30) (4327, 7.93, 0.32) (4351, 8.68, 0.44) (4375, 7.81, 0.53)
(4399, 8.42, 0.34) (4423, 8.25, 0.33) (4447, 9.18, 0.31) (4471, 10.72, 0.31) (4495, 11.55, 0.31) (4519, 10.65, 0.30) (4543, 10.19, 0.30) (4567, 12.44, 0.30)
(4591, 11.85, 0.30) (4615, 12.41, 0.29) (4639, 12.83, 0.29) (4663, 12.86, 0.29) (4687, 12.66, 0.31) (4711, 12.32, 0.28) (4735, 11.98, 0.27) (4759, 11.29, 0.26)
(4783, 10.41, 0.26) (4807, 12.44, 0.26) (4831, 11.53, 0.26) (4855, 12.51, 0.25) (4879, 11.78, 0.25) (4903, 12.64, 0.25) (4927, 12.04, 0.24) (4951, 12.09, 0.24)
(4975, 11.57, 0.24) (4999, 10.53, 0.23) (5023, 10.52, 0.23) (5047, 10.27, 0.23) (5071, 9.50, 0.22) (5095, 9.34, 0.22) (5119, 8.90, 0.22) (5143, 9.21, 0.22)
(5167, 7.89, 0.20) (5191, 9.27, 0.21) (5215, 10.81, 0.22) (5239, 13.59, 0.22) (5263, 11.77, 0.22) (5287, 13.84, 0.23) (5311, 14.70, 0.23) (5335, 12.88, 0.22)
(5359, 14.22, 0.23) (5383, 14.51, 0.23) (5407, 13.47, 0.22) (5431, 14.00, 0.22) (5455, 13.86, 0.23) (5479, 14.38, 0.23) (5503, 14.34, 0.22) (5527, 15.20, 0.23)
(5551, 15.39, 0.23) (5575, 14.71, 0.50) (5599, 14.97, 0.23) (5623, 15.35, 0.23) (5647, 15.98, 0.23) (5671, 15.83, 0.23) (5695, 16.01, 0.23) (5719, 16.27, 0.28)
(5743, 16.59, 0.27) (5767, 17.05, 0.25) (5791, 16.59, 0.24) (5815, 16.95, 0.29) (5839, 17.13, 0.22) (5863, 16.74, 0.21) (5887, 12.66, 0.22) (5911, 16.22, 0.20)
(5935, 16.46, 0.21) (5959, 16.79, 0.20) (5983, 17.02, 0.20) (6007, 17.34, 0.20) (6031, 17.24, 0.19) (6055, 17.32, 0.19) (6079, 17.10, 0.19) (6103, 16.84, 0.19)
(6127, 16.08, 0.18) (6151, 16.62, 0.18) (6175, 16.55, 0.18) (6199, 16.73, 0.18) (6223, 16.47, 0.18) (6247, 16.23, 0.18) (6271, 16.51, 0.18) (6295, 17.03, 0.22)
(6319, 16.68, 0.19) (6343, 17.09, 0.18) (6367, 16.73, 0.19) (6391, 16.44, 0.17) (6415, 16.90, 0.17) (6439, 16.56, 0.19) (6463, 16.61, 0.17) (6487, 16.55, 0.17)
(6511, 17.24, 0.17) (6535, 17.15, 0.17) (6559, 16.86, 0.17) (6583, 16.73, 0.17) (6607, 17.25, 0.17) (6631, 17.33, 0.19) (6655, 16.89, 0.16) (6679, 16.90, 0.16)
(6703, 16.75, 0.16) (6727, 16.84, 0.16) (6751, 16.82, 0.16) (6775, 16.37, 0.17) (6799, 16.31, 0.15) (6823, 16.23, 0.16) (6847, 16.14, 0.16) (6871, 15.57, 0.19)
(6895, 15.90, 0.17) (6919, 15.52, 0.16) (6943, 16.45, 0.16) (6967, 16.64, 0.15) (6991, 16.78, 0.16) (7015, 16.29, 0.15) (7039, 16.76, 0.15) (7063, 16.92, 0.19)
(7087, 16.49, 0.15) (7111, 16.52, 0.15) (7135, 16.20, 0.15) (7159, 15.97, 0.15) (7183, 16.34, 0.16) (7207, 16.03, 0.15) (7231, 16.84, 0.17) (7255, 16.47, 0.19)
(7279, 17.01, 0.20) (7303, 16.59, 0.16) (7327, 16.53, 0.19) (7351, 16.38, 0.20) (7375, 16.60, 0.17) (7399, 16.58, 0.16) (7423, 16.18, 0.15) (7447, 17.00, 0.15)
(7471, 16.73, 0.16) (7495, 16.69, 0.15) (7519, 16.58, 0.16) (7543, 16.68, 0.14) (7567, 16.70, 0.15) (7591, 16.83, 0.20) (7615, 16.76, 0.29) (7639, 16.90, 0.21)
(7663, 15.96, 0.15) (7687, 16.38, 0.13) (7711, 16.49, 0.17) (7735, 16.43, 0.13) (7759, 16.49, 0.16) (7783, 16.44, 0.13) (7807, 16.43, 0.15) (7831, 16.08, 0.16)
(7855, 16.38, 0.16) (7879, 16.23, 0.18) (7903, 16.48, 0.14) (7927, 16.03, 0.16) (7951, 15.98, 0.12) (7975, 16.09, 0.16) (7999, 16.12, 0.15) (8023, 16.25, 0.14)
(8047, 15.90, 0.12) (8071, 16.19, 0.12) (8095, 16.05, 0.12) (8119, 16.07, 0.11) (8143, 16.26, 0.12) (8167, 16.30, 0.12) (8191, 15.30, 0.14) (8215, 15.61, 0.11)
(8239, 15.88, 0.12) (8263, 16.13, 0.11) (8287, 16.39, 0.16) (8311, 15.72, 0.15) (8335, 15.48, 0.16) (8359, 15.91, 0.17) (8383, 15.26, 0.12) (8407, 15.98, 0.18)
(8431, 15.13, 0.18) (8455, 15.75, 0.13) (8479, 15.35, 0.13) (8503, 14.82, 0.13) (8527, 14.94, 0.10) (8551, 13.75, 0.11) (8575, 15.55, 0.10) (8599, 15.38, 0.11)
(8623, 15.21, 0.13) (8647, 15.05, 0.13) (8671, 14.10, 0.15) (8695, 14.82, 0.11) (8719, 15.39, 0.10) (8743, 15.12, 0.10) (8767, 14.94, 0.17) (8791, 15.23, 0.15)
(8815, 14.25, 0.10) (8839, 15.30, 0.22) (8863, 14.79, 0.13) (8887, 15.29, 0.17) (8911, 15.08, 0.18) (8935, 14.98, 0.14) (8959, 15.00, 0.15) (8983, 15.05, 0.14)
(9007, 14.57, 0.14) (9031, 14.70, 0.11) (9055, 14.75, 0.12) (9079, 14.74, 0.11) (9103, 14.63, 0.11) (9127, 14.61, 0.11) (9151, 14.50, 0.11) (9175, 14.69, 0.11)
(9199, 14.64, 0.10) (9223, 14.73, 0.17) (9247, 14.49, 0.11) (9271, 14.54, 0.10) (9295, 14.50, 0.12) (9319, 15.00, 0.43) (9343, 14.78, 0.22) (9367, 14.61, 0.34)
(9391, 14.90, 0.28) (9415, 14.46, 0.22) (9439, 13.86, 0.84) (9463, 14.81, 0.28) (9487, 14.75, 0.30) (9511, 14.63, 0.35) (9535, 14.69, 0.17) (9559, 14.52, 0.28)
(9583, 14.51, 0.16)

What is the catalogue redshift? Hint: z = 0.000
